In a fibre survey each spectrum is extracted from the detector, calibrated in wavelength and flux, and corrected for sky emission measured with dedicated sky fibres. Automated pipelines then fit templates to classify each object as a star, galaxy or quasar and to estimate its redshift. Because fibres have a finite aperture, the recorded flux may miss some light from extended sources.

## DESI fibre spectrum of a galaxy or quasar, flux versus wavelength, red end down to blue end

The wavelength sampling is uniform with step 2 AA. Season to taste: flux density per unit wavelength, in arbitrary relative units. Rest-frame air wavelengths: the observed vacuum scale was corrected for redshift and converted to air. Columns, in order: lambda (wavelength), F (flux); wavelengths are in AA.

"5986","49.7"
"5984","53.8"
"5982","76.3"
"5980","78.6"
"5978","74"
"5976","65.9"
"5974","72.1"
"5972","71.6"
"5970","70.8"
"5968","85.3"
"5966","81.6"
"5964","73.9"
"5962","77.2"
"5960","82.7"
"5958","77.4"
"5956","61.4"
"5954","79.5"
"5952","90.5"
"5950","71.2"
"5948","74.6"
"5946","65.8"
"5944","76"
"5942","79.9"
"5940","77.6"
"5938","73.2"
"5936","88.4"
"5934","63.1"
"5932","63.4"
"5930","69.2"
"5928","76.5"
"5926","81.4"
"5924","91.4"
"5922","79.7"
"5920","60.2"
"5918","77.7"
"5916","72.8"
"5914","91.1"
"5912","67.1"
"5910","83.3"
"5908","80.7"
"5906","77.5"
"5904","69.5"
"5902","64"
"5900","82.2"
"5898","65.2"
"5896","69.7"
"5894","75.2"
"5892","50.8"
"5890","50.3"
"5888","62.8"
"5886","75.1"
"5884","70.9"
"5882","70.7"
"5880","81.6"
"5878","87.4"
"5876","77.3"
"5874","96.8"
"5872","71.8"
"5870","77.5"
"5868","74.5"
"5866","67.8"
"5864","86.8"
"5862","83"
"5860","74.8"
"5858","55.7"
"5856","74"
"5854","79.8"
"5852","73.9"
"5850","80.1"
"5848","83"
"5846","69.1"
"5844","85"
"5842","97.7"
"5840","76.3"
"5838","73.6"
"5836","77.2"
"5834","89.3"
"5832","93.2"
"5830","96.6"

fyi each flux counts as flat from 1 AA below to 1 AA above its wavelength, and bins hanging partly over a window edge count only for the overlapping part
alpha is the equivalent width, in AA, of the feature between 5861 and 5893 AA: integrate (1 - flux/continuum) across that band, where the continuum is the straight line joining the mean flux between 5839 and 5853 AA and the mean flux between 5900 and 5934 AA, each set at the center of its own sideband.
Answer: 1.8 AA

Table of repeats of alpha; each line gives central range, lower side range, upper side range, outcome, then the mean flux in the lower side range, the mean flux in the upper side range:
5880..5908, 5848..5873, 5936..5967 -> 2.5 AA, 75.3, 76.6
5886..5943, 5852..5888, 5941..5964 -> 2.3 AA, 76.3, 75.9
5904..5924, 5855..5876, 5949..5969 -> 0.0 AA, 76.3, 78.1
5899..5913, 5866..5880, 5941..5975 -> 0.6 AA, 80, 76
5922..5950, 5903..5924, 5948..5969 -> 0.7 AA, 76.7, 77.9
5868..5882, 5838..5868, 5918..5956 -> -0.7 AA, 77.4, 75.3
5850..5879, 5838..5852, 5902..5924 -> 0.7 AA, 80.7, 76.1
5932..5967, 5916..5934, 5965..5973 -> 0.1 AA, 74.2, 77.3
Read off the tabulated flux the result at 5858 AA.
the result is 55.7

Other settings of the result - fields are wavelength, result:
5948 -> 74.6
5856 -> 74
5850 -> 80.1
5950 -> 71.2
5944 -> 76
